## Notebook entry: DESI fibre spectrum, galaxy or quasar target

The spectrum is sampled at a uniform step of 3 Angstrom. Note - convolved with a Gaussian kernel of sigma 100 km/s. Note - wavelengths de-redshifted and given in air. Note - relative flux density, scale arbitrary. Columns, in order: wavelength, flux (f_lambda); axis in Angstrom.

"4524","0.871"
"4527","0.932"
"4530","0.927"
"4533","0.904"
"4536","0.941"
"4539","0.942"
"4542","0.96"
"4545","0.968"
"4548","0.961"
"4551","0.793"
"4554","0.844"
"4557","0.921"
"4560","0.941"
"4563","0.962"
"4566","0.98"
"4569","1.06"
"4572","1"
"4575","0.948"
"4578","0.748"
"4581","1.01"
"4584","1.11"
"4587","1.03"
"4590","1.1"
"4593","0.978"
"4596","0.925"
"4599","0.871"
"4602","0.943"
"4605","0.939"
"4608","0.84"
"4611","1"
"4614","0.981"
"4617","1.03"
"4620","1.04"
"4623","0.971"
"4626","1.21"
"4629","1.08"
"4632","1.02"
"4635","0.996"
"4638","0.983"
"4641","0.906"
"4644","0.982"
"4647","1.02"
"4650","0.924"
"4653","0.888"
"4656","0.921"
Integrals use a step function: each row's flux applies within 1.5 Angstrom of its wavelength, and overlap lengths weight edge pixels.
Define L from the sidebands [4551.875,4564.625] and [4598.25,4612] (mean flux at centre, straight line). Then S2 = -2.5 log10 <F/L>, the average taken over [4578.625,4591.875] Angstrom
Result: -0.138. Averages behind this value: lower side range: 0.912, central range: 1.04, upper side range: 0.918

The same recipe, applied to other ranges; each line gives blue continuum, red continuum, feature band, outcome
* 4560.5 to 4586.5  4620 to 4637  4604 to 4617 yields 0.085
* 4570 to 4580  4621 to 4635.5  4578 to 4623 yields 0.004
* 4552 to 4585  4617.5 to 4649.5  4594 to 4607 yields 0.075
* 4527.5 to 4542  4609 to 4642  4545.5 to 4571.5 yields 0.021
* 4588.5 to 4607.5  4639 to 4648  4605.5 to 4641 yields -0.051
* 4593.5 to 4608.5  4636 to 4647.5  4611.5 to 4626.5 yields -0.104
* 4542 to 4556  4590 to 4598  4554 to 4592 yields -0.044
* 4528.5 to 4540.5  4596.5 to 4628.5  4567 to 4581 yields 0.009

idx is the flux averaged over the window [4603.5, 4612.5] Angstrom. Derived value 0.926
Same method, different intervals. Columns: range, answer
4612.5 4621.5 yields 1.02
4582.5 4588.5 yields 1.07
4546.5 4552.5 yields 0.877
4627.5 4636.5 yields 1.03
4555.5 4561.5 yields 0.931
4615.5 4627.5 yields 1.06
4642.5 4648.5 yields 1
